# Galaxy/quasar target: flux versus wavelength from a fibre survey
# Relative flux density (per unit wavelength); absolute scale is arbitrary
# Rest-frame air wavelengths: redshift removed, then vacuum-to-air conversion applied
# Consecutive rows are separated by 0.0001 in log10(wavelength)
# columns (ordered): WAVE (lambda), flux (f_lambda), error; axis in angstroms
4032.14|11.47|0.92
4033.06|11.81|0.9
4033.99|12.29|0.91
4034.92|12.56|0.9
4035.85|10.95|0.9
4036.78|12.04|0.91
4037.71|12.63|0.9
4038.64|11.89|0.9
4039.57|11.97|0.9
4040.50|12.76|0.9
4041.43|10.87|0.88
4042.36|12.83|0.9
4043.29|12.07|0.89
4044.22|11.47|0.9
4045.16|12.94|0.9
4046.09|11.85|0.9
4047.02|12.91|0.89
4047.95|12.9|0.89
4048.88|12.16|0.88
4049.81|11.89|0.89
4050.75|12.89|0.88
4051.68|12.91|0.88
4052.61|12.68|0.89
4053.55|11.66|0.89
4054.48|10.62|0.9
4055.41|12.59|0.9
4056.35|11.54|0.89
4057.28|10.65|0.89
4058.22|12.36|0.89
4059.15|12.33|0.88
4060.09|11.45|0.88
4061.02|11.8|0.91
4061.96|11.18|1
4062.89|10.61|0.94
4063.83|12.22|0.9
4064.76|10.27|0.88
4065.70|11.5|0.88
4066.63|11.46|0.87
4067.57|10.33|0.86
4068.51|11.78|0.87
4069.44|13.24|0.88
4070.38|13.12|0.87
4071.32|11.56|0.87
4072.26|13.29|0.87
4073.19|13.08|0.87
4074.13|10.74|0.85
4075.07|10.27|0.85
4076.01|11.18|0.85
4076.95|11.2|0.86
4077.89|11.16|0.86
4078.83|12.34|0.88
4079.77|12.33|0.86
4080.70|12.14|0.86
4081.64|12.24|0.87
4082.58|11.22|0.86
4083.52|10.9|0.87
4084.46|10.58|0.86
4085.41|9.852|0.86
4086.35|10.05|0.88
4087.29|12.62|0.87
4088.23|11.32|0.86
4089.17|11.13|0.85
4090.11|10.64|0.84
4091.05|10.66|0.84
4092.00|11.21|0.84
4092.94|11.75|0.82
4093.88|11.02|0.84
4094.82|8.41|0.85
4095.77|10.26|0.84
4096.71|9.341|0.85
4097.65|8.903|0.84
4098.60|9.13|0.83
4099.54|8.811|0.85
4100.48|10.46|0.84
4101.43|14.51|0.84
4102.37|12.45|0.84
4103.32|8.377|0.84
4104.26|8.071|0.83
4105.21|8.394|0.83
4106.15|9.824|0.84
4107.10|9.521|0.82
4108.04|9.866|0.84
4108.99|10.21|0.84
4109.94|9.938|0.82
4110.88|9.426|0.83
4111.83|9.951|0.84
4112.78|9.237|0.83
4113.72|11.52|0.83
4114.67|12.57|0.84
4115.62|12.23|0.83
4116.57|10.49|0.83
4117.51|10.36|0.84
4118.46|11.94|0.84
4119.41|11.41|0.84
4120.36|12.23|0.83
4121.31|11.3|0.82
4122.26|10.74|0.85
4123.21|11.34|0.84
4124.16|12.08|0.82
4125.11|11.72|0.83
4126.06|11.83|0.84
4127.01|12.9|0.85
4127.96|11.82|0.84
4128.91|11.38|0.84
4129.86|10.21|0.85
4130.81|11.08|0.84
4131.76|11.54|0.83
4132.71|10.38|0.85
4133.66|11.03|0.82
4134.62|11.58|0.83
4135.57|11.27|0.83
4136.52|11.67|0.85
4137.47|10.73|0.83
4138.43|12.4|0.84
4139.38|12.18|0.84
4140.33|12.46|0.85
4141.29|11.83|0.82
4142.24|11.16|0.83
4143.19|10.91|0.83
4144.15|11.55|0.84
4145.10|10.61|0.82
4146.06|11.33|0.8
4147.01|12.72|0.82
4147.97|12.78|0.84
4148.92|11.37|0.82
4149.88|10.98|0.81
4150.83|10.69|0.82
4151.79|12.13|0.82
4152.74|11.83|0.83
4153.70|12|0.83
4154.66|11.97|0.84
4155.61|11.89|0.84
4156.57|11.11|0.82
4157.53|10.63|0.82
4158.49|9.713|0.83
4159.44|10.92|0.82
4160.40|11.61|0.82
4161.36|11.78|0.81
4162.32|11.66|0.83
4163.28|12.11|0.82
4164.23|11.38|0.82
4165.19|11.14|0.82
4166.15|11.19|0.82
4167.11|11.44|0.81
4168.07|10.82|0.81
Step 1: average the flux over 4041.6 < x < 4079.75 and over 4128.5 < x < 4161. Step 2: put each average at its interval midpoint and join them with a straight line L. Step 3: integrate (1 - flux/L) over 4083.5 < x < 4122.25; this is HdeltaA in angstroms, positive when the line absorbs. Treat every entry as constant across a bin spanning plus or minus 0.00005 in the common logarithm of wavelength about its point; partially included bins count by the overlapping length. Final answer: 3.8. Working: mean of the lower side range 11.9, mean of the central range 10.5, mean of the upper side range 11.4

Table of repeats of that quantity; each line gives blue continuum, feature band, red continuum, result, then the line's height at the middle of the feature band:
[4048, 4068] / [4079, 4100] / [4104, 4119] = 0.34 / 10.9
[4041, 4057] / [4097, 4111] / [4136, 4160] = 2.29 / 11.8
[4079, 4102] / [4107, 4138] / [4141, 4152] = 0.32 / 11.2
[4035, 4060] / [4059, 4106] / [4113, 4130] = 3.17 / 11.8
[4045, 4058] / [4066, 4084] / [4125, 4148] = 0.32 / 12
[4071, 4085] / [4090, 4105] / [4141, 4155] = 1.80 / 11.6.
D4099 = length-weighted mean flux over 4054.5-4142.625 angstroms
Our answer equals 11.1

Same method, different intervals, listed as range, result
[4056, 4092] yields 11.5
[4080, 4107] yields 10.5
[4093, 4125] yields 10.5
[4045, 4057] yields 12.2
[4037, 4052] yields 12.3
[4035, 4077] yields 11.9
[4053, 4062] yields 11.6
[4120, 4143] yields 11.5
